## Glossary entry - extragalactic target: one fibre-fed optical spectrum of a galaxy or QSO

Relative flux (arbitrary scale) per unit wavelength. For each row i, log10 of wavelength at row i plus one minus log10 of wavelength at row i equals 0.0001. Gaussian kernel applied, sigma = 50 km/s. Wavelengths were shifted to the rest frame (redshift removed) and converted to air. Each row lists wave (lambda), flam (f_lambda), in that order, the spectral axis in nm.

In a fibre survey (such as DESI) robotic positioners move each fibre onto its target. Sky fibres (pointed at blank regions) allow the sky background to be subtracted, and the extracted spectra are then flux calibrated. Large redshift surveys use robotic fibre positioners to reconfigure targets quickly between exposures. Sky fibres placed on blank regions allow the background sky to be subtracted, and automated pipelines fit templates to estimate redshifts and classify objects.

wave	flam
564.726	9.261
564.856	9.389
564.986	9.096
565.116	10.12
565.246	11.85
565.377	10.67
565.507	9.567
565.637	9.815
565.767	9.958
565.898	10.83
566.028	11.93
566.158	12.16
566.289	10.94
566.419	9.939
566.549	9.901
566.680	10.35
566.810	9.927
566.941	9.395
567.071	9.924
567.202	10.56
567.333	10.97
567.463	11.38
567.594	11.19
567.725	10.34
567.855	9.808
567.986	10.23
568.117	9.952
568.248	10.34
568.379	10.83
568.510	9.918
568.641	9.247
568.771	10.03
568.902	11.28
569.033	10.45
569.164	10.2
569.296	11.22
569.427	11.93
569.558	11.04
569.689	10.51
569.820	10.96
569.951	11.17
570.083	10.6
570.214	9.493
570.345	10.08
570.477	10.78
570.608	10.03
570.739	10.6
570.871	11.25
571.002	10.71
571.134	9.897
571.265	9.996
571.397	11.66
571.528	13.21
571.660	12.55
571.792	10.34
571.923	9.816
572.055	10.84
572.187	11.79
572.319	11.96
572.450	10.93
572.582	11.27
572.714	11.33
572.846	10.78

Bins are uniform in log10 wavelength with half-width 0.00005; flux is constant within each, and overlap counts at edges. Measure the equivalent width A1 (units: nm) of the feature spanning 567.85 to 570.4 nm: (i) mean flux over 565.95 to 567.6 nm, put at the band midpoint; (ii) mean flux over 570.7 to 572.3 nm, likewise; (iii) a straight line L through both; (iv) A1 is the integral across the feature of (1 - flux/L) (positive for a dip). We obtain 0.09 nm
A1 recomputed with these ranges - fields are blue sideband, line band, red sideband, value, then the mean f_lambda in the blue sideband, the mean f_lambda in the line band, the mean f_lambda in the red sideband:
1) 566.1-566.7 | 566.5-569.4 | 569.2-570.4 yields 0.09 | 10.7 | 10.4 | 10.8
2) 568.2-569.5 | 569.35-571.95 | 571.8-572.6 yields -0.01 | 10.5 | 10.9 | 11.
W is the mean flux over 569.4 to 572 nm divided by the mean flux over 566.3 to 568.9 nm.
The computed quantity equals 1.05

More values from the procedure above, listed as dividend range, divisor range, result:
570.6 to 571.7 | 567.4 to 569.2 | 1.07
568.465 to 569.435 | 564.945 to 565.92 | 1.02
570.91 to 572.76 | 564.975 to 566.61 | 1.06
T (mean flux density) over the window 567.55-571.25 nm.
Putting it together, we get 10.5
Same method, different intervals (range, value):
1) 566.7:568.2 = 10.3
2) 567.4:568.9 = 10.3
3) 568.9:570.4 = 10.7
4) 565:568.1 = 10.5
